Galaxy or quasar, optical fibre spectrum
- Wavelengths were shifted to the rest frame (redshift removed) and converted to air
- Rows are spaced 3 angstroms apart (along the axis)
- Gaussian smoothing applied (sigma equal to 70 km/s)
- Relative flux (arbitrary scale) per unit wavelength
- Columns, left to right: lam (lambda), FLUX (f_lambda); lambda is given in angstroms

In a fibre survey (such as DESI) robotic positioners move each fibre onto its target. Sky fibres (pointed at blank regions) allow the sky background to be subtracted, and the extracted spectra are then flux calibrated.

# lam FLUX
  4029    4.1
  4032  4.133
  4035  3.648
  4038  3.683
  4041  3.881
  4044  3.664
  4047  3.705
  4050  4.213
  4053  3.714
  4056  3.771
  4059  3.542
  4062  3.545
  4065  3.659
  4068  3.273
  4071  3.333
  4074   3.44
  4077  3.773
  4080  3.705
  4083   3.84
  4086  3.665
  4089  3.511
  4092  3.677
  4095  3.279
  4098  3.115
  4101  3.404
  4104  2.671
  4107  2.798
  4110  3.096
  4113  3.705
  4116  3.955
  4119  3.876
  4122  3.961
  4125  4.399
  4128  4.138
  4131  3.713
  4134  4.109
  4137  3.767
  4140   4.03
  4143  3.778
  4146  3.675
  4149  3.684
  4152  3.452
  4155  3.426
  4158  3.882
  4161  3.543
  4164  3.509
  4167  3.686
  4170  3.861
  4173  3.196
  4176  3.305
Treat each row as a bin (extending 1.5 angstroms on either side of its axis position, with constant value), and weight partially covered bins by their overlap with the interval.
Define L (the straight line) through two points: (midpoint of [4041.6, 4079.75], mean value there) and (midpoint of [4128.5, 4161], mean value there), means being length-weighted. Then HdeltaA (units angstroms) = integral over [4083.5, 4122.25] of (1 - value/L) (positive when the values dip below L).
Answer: 2.8 angstroms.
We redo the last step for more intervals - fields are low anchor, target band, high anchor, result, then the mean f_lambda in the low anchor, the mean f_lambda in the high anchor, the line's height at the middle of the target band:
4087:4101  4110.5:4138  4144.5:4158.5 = -3.3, 3.41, 3.61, 3.51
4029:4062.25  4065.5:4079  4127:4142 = 1.3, 3.8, 3.94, 3.84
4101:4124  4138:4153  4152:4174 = -0.8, 3.46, 3.59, 3.54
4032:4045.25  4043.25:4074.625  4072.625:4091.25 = 0.8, 3.77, 3.66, 3.72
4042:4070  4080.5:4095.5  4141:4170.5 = 0.2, 3.67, 3.65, 3.67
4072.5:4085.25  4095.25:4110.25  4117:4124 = 3.2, 3.69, 3.96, 3.84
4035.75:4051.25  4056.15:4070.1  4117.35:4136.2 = 1.2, 3.81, 4.02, 3.86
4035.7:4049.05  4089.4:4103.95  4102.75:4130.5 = 1.4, 3.75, 3.63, 3.66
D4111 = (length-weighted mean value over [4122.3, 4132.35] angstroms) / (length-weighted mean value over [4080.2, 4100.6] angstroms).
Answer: 1.2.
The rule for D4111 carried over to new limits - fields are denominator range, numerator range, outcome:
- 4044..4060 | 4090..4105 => 0.86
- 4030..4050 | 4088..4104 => 0.87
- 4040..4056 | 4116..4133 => 1.05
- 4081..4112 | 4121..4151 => 1.18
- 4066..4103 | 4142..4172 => 1.04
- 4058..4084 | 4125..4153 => 1.08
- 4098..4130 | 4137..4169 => 1.03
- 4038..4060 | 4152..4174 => 0.95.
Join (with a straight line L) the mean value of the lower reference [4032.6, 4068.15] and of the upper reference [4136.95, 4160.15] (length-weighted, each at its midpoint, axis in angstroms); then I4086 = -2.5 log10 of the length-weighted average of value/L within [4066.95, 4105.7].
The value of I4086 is 0.08 mag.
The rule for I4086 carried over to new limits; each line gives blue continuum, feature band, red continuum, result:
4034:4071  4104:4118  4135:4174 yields 0.11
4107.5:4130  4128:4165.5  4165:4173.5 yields -0.01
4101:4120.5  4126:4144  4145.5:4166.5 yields -0.13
